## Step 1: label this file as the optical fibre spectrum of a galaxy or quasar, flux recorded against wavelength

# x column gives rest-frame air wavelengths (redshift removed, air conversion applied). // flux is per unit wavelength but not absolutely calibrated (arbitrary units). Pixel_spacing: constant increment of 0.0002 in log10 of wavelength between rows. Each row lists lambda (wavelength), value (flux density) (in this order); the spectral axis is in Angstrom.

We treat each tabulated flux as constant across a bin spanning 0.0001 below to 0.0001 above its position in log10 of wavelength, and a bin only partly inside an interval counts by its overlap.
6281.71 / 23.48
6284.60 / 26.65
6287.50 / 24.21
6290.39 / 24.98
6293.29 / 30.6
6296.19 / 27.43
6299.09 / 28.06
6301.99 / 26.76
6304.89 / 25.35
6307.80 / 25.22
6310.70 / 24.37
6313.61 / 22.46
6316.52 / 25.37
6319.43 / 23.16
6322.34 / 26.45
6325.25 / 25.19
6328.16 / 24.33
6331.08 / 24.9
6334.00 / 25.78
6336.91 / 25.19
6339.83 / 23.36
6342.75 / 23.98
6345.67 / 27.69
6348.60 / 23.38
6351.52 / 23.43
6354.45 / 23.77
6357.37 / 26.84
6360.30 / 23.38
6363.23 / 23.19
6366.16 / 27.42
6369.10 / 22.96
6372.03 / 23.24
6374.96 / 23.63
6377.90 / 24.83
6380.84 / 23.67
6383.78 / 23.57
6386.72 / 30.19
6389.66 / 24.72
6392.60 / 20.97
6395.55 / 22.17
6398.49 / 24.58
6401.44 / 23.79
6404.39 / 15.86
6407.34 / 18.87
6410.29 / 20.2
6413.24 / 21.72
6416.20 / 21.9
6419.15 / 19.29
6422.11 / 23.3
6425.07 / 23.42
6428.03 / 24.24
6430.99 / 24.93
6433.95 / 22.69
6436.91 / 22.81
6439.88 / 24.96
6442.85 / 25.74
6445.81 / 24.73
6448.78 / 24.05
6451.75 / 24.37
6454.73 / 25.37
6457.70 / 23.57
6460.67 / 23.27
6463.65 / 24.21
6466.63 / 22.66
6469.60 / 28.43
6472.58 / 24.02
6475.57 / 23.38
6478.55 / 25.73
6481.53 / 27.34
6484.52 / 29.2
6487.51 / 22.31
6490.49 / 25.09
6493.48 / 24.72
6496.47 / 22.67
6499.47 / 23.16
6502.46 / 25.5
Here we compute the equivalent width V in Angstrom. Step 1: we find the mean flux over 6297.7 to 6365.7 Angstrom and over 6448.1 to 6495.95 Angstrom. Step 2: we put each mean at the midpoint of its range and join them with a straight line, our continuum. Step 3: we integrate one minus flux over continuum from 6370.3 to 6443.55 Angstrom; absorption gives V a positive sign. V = 5.5 Angstrom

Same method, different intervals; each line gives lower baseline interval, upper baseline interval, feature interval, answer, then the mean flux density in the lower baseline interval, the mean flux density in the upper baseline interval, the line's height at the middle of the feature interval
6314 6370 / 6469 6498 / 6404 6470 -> 5.07 Angstrom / 24.7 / 25.2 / 25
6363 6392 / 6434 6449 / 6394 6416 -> 3.10 Angstrom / 24.7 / 24.3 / 24.5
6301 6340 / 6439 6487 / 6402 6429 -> 4.27 Angstrom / 24.9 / 25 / 25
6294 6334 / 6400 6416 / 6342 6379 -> -2.60 Angstrom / 25.4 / 20.2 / 22.8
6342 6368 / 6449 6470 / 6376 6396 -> 0.20 Angstrom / 24.8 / 24.3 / 24.6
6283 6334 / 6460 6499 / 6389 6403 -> 1.16 Angstrom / 25.6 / 24.8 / 25.2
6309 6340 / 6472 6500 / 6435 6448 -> 0.17 Angstrom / 24.7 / 24.8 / 24.8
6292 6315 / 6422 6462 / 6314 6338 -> 0.91 Angstrom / 26.3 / 24.1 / 25.9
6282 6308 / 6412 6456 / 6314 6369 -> 1.71 Angstrom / 26.5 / 23.6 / 25.5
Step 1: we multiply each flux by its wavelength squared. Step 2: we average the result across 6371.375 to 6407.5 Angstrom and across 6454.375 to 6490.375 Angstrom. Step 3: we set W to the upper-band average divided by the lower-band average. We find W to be 1.1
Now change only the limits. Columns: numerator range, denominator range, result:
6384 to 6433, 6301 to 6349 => 0.93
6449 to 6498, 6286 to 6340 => 1.02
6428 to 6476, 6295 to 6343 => 1.01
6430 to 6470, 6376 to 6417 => 1.09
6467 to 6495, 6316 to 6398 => 1.08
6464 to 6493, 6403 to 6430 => 1.22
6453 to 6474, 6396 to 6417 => 1.19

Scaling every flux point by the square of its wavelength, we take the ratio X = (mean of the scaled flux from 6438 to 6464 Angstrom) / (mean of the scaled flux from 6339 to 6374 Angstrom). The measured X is 1.0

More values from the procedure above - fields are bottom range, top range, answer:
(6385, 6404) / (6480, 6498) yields 1.09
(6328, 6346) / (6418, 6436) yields 0.95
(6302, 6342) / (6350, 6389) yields 1.01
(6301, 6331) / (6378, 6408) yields 0.95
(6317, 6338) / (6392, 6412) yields 0.86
